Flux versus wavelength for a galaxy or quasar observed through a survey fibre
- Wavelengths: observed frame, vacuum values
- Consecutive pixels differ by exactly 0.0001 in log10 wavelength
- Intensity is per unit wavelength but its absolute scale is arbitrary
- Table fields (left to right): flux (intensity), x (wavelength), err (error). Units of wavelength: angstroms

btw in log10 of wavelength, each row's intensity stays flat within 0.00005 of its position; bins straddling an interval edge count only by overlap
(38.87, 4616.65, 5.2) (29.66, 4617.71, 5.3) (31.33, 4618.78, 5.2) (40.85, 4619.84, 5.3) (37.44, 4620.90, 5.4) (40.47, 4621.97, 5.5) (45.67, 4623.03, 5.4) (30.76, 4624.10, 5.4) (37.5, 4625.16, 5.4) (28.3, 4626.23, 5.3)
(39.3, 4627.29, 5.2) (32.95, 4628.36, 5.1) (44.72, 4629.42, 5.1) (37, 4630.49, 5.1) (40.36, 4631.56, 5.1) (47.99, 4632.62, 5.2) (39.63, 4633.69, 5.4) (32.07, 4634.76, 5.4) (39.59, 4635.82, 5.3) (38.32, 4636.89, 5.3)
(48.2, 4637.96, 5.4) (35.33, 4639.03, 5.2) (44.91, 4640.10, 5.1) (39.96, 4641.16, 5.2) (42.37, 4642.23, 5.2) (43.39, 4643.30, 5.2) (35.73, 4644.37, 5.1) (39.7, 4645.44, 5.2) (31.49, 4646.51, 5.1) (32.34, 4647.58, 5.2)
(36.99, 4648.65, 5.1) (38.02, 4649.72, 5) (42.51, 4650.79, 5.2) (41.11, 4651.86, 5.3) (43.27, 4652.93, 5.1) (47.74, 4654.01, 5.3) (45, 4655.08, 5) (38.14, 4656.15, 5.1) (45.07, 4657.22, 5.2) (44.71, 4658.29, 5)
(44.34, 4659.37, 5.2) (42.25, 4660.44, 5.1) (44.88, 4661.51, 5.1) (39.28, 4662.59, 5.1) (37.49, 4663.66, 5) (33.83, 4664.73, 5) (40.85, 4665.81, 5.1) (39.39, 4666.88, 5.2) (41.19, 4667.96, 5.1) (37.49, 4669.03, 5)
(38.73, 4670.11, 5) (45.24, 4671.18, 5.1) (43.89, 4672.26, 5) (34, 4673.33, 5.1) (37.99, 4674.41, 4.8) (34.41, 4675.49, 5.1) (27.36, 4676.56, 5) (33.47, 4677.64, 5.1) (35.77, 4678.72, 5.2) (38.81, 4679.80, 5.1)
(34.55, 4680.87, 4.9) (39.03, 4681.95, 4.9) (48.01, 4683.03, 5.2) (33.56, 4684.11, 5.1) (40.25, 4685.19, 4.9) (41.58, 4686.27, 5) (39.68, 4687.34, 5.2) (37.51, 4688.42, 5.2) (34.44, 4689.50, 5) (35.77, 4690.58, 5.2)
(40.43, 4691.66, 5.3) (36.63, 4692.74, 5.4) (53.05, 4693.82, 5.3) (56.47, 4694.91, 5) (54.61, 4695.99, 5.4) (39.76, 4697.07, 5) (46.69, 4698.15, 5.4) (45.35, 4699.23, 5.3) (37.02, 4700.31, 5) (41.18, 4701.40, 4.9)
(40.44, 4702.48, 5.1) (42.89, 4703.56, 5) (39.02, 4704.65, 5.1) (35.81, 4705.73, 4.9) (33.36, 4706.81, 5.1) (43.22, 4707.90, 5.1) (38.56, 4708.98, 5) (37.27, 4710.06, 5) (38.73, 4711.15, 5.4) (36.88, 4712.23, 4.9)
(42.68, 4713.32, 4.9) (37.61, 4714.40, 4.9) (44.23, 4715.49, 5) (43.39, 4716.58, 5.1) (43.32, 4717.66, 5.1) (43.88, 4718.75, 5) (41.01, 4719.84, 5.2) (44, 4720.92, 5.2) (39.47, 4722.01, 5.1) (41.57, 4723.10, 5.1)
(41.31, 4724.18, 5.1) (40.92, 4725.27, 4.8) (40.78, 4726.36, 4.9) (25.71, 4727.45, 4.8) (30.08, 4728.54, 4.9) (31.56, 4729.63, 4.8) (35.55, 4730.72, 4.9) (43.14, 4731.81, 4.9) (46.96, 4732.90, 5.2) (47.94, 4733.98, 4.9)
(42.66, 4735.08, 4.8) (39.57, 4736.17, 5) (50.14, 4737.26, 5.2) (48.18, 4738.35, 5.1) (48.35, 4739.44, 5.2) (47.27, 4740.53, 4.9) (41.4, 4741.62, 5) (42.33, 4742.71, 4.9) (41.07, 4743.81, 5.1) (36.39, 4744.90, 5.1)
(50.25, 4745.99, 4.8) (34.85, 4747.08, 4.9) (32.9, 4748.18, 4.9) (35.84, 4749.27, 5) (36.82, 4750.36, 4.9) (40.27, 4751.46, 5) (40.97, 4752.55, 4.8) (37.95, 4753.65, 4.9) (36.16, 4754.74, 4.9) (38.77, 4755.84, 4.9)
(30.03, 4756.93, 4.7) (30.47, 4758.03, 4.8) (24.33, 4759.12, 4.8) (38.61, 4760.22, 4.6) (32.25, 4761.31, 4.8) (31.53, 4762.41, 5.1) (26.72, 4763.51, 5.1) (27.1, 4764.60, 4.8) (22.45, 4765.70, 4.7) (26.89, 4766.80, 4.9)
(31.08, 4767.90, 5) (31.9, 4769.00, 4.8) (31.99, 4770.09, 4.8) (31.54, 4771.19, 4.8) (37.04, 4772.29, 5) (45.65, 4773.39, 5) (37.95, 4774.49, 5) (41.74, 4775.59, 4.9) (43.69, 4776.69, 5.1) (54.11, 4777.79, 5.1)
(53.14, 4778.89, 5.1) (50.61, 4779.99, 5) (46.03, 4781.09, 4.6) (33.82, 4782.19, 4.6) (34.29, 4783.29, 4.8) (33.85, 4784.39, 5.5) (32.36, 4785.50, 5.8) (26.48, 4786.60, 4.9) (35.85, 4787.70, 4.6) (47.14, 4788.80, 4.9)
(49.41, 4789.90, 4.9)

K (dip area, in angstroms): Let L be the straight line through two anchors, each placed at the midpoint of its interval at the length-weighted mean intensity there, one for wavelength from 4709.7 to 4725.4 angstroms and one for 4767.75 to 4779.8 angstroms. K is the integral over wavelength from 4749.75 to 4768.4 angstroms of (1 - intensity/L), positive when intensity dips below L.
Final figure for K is 3.8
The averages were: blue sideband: 41.1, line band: 32.5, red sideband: 40.6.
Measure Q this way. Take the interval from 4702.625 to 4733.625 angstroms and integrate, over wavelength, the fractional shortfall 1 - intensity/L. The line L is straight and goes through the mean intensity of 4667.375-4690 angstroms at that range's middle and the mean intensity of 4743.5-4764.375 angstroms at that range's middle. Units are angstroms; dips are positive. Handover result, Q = -2.4 angstroms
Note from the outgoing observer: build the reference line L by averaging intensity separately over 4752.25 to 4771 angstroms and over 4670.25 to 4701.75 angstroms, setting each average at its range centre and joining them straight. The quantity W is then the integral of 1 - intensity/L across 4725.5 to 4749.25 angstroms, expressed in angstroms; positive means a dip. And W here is -4.4 angstroms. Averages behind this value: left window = 40.2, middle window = 40.7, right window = 31.6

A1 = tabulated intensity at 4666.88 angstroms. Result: 39.39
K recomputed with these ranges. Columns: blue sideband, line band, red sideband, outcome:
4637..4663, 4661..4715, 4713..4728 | 1.49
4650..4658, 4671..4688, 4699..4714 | 1.43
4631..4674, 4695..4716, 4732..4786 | -0.93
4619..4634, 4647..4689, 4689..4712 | 0.74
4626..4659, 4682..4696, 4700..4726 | -0.57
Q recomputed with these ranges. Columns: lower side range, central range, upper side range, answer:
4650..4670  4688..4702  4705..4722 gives -0.82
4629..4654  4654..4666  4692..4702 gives 0.00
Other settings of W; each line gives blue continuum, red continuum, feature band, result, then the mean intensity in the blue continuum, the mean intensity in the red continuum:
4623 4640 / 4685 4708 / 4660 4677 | 0.7 angstroms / 38.5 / 41.6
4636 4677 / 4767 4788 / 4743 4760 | 0.9 angstroms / 39.9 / 38.4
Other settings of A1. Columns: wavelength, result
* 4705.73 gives 35.81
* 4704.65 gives 39.02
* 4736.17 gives 39.57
